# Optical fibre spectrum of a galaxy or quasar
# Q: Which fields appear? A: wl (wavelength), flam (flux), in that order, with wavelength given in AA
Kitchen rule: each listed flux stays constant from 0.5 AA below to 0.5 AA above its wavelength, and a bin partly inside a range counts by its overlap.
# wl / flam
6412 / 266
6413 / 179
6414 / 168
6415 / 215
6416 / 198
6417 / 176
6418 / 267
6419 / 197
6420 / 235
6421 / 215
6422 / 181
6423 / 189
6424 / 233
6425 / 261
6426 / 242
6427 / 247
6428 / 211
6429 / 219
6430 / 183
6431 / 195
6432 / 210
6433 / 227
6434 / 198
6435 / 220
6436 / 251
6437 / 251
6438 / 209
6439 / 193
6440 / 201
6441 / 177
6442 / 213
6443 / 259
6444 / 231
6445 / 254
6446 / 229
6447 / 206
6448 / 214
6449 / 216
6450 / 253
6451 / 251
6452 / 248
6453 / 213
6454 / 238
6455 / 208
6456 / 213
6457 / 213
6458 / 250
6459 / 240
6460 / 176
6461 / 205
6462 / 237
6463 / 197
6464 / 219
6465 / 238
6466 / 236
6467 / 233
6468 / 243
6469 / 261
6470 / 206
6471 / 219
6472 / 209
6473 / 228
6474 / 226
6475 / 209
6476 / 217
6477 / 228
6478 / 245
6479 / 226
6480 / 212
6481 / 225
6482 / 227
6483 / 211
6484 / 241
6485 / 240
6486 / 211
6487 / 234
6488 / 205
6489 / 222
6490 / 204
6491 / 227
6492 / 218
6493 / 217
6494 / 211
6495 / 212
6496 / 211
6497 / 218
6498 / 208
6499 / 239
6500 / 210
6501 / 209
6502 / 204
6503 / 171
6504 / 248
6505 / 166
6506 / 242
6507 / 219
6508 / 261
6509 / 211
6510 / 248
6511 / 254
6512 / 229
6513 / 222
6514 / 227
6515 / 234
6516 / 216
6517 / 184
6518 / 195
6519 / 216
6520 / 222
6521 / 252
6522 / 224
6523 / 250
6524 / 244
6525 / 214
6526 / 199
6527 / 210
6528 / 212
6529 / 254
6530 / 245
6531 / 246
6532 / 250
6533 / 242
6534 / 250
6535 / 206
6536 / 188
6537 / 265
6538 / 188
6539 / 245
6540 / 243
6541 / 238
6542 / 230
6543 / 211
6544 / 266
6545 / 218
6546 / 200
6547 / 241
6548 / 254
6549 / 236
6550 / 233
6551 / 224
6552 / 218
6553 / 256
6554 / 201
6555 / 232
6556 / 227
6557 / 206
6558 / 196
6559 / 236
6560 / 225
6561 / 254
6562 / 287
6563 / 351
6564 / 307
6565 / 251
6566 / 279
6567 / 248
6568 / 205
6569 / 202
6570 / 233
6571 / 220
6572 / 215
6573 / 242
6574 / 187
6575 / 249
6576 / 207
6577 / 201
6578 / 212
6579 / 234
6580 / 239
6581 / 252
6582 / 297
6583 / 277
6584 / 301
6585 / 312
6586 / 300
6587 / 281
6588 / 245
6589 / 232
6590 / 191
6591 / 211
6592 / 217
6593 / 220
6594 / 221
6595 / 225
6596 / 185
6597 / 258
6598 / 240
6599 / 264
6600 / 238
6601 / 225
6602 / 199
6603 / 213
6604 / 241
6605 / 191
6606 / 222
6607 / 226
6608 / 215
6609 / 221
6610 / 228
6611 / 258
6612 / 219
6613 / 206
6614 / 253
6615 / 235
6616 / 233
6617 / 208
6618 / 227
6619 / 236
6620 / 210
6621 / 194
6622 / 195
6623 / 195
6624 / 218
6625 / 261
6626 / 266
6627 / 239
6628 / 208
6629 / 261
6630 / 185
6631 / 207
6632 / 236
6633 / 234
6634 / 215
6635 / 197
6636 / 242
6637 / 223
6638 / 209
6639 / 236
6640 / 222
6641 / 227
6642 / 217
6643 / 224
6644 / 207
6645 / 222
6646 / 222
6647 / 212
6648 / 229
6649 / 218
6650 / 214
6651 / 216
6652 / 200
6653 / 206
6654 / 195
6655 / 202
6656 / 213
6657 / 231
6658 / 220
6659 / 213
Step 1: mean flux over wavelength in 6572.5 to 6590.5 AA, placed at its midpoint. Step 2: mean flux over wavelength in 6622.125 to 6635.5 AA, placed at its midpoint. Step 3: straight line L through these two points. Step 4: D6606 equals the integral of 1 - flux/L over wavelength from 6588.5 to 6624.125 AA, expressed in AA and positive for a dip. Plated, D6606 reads 2.1 AA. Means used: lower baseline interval 248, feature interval 221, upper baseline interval 224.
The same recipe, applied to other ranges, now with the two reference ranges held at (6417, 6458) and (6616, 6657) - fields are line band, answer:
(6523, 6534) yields -0.64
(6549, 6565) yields -1.71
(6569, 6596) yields -2.20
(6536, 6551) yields -0.78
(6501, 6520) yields 0.13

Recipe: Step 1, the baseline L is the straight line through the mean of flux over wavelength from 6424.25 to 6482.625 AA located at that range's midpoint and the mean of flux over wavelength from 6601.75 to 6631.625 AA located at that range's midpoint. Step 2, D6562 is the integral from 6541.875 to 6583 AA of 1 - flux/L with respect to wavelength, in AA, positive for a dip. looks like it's -2.54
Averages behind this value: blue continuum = 224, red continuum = 223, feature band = 237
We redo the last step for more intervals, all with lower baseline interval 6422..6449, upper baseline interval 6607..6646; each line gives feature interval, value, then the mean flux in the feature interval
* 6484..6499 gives 0.1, 219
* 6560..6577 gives -1.7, 244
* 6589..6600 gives -0.1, 224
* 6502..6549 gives -1.2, 227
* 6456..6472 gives -0.3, 224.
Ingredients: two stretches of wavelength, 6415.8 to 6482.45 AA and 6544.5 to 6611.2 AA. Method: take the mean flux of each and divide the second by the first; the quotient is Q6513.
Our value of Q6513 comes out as 1.06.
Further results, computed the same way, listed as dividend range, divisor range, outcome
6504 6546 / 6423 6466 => 1.02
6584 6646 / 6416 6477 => 1.03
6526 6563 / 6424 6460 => 1.04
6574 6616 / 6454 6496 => 1.06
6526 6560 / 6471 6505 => 1.05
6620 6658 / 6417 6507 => 0.99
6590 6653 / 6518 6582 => 0.95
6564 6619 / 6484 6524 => 1.06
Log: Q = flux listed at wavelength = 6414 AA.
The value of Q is 168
